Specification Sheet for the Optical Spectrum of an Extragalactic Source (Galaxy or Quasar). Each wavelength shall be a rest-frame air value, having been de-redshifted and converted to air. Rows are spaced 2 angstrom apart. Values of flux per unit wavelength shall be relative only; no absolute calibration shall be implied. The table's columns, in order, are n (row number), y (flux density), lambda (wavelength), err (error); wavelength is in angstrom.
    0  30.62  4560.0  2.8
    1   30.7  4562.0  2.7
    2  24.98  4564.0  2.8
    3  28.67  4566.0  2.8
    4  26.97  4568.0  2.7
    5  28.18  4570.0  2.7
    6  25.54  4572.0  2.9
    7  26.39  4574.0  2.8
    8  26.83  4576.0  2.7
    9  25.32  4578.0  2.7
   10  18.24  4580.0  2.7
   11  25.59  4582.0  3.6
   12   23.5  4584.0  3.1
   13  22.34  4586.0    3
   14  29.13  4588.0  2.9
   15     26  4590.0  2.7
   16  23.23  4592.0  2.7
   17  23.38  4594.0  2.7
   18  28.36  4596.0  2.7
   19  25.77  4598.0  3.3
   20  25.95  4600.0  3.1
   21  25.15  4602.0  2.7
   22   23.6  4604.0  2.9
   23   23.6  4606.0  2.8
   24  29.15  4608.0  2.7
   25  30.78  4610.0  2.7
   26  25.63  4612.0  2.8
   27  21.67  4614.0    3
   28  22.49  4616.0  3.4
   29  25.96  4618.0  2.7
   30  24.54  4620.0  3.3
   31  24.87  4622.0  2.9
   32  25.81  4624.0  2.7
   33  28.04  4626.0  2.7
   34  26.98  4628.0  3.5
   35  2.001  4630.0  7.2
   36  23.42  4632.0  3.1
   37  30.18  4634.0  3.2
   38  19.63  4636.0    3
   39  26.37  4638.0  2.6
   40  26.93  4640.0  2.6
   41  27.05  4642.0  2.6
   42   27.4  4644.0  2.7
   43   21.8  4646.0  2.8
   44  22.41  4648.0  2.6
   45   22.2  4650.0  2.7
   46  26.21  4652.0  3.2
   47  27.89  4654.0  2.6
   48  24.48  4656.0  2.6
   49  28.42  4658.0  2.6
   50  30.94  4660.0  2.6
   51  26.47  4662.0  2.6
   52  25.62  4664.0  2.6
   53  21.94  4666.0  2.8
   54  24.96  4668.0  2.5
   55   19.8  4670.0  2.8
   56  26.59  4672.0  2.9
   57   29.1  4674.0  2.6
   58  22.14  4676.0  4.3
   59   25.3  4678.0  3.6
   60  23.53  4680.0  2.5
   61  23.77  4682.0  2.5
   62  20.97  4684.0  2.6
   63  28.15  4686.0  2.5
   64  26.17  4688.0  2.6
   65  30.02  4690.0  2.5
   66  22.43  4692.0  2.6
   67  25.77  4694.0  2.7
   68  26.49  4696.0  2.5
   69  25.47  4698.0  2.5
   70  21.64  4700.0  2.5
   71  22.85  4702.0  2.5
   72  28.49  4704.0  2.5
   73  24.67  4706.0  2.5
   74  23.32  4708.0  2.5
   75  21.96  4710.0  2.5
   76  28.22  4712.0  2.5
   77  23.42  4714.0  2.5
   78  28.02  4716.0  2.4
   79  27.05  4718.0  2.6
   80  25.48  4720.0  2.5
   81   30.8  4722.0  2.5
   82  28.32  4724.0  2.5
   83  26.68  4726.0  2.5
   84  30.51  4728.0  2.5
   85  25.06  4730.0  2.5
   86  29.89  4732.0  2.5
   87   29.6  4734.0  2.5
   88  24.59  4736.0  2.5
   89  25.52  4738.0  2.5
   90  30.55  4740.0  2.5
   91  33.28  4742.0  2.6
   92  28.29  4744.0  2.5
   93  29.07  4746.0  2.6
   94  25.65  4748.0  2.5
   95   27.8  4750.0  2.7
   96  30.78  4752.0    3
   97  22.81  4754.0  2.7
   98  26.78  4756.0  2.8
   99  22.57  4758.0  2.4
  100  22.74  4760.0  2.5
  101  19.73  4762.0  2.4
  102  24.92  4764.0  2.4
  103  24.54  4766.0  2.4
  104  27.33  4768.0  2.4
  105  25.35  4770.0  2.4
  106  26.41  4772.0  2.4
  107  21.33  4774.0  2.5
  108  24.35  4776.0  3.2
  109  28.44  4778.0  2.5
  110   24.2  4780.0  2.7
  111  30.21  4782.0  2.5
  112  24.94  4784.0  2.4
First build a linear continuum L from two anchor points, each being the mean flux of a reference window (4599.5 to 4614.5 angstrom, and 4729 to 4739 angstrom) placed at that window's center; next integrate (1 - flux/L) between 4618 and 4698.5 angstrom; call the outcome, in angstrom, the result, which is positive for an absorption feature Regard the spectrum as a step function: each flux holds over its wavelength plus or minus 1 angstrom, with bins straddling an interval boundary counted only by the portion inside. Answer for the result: 4.5 angstrom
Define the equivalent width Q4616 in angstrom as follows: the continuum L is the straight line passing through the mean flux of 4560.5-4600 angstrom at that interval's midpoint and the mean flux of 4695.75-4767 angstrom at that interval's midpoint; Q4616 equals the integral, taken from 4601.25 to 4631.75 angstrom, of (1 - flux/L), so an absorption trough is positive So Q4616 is 2.3 angstrom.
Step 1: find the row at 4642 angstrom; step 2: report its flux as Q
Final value 27.05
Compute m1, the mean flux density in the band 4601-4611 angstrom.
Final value 26.5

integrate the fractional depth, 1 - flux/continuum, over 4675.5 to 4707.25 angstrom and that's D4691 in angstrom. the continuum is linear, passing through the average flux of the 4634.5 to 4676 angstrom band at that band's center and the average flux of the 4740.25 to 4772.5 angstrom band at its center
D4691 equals 0.90 angstrom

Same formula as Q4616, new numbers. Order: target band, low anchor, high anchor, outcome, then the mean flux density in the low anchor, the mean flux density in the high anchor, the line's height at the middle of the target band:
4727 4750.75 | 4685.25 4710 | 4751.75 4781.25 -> -3.22 angstrom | 25.3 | 24.7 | 24.9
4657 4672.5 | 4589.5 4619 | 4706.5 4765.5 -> 0.23 angstrom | 25.4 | 26.6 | 26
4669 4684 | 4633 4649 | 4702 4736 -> 1.06 angstrom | 25.2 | 26.8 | 25.9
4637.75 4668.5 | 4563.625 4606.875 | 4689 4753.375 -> 0.49 angstrom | 25.3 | 26.9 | 26.1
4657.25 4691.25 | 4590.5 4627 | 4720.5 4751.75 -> 1.86 angstrom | 25.5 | 28.4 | 27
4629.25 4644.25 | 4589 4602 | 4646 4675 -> 1.42 angstrom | 25.4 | 25.4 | 25.4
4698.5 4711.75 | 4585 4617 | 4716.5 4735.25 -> 1.69 angstrom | 25.4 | 28.1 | 27.7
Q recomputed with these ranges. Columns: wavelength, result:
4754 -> 22.81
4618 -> 25.96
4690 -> 30.02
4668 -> 24.96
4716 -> 28.02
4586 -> 22.34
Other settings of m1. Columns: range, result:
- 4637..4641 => 26.6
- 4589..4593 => 24.6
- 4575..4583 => 24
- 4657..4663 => 28.6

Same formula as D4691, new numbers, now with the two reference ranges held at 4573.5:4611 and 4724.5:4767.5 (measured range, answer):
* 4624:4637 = 1.87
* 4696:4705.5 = 0.55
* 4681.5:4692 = 0.25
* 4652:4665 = -0.63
